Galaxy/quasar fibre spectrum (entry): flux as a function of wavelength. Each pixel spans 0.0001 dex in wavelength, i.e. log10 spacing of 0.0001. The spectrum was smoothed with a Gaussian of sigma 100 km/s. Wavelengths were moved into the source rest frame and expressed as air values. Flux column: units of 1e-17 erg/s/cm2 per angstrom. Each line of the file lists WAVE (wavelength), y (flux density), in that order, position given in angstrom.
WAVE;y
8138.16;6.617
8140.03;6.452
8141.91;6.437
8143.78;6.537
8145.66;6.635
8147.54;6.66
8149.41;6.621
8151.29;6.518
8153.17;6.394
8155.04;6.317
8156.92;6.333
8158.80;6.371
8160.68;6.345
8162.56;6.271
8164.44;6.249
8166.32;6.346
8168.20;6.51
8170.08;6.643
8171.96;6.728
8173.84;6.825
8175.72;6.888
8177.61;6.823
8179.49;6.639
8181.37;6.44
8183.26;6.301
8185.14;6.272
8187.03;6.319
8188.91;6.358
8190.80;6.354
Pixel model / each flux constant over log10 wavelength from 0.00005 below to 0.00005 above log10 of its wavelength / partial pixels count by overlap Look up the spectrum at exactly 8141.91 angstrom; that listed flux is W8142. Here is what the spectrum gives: 6.437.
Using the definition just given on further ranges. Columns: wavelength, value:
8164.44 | 6.249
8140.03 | 6.452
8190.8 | 6.354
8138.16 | 6.617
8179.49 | 6.639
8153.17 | 6.394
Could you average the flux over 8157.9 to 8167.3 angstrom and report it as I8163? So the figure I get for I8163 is 6.32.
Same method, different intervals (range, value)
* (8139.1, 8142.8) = 6.44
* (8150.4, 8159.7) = 6.39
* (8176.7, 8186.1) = 6.49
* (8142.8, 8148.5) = 6.61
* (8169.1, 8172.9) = 6.69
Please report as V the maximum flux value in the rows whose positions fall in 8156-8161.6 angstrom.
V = 6.371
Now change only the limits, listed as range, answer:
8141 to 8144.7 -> 6.537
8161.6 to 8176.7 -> 6.888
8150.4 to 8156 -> 6.518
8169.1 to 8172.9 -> 6.728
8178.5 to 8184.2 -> 6.639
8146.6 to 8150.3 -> 6.66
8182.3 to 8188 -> 6.319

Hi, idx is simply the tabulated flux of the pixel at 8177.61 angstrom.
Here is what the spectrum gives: 6.823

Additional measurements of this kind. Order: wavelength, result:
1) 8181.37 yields 6.44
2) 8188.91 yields 6.358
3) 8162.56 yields 6.271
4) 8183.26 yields 6.301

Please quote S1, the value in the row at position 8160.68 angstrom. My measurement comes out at 6.345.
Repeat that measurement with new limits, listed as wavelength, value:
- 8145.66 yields 6.635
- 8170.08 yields 6.643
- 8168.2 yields 6.51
